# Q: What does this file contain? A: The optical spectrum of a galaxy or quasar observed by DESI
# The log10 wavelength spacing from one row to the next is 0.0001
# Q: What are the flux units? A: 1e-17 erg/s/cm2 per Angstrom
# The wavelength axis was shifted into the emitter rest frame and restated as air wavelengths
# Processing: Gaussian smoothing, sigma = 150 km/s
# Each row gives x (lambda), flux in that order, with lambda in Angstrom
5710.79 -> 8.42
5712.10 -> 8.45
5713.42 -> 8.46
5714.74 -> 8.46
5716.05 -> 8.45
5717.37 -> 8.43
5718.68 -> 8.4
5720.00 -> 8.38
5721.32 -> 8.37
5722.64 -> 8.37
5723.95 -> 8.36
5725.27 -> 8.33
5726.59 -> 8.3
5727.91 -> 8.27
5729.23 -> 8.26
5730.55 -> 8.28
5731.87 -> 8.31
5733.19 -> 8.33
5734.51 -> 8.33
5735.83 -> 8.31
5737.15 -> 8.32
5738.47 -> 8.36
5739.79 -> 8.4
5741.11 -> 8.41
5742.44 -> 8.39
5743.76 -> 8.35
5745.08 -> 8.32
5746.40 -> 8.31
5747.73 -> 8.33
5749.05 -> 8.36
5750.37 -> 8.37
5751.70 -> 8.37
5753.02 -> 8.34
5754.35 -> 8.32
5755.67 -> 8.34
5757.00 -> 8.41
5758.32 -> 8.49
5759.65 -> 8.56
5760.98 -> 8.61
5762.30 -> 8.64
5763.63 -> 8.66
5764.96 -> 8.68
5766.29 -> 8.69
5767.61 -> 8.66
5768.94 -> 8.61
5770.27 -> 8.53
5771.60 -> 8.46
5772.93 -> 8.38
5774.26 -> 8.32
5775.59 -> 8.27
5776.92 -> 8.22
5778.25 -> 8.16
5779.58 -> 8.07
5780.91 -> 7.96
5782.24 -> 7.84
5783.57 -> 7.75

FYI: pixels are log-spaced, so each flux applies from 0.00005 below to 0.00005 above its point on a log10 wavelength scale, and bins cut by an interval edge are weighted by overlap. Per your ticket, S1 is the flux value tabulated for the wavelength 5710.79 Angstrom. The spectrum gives 8.42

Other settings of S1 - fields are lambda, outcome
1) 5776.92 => 8.22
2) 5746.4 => 8.31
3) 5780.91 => 7.96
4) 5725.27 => 8.33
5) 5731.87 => 8.31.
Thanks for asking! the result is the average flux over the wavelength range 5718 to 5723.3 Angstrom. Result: 8.39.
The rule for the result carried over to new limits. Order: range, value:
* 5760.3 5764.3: 8.63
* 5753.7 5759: 8.39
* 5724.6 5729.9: 8.28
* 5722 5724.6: 8.39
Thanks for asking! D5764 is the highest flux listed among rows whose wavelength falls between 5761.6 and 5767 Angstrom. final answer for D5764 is 8.69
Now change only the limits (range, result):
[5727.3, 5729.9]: 8.27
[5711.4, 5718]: 8.46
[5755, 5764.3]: 8.66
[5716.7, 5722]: 8.43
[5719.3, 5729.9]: 8.38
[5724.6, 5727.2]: 8.33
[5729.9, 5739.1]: 8.36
